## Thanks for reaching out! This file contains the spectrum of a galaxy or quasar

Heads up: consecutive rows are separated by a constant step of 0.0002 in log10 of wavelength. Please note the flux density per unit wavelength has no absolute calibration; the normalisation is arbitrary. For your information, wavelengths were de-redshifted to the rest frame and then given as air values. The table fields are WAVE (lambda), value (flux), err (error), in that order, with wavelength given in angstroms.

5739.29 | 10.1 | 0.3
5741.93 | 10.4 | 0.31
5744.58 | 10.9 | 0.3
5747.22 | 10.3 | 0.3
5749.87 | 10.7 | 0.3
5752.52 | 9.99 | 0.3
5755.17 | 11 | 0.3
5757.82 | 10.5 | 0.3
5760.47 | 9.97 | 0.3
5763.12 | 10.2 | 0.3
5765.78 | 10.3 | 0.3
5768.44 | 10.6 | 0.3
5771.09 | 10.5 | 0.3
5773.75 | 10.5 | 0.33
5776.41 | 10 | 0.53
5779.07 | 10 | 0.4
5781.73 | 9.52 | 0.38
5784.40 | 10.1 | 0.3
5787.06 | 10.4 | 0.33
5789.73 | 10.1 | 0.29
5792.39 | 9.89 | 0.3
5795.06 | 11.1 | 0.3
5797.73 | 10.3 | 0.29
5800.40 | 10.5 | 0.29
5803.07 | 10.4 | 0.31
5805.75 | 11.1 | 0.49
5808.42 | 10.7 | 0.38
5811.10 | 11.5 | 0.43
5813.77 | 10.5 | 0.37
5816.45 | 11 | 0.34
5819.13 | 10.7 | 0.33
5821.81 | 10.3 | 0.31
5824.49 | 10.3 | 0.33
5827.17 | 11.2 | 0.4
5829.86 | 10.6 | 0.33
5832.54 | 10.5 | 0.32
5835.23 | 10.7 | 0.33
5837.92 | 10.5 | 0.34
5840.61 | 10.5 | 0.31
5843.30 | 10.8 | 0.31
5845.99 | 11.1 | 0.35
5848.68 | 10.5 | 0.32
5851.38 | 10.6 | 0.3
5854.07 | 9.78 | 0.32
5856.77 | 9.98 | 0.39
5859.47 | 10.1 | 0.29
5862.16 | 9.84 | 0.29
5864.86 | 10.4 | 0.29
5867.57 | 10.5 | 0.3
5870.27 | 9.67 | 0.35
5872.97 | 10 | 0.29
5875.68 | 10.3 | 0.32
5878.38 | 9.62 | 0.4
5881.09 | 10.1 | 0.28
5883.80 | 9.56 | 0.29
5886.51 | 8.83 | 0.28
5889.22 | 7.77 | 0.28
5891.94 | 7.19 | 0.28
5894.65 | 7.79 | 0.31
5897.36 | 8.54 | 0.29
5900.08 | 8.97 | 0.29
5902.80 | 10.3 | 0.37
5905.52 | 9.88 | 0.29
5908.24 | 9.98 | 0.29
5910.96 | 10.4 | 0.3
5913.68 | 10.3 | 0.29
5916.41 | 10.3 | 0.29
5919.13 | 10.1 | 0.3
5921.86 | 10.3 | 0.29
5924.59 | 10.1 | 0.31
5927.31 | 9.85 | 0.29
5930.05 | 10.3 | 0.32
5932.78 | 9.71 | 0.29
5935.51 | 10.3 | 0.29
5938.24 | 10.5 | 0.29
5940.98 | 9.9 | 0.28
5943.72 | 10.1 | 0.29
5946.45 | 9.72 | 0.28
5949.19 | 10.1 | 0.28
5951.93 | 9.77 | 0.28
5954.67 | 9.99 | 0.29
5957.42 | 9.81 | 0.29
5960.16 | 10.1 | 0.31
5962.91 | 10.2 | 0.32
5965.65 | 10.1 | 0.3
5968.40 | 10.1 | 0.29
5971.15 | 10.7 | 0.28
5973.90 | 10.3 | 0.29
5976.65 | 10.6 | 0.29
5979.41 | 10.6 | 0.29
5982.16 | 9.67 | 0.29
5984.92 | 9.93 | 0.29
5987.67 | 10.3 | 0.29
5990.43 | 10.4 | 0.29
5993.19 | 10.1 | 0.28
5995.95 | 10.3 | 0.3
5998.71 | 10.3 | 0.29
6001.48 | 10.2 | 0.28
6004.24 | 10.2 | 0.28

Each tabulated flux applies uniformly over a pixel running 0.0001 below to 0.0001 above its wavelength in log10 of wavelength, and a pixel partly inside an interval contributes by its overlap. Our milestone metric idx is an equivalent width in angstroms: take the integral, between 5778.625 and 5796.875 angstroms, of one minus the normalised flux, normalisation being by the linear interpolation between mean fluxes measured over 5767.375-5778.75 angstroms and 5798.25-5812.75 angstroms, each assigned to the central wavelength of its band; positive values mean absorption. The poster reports 0.7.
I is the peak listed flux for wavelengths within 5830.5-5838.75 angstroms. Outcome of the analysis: 10.7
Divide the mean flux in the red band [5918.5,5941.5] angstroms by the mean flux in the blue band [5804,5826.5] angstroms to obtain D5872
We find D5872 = 0.9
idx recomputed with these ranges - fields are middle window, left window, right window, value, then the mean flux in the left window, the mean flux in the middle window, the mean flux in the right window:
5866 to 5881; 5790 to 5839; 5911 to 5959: 0.5 angstroms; 10.6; 10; 10.1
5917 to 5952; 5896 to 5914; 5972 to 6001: -0.5 angstroms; 9.74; 10.1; 10.3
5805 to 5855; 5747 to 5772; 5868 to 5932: -3.4 angstroms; 10.4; 10.7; 9.59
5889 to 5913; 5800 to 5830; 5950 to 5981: 3.1 angstroms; 10.7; 9.08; 10.2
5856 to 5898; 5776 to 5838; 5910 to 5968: 3.7 angstroms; 10.5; 9.39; 10.1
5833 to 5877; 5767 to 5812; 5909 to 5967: -0.3 angstroms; 10.4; 10.3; 10.1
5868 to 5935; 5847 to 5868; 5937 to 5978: 3.8 angstroms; 10.2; 9.6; 10.1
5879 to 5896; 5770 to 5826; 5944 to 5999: 2.8 angstroms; 10.5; 8.58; 10.2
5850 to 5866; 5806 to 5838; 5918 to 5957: 0.6 angstroms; 10.7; 10.1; 10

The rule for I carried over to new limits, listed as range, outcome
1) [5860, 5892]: 10.5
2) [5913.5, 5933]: 10.3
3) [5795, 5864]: 11.5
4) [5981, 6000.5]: 10.4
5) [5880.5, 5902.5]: 10.1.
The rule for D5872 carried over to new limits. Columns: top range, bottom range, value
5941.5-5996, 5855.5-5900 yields 1.08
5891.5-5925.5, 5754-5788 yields 0.94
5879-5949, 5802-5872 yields 0.92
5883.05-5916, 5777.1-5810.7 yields 0.88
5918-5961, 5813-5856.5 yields 0.95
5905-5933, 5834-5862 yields 0.97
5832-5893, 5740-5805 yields 0.96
